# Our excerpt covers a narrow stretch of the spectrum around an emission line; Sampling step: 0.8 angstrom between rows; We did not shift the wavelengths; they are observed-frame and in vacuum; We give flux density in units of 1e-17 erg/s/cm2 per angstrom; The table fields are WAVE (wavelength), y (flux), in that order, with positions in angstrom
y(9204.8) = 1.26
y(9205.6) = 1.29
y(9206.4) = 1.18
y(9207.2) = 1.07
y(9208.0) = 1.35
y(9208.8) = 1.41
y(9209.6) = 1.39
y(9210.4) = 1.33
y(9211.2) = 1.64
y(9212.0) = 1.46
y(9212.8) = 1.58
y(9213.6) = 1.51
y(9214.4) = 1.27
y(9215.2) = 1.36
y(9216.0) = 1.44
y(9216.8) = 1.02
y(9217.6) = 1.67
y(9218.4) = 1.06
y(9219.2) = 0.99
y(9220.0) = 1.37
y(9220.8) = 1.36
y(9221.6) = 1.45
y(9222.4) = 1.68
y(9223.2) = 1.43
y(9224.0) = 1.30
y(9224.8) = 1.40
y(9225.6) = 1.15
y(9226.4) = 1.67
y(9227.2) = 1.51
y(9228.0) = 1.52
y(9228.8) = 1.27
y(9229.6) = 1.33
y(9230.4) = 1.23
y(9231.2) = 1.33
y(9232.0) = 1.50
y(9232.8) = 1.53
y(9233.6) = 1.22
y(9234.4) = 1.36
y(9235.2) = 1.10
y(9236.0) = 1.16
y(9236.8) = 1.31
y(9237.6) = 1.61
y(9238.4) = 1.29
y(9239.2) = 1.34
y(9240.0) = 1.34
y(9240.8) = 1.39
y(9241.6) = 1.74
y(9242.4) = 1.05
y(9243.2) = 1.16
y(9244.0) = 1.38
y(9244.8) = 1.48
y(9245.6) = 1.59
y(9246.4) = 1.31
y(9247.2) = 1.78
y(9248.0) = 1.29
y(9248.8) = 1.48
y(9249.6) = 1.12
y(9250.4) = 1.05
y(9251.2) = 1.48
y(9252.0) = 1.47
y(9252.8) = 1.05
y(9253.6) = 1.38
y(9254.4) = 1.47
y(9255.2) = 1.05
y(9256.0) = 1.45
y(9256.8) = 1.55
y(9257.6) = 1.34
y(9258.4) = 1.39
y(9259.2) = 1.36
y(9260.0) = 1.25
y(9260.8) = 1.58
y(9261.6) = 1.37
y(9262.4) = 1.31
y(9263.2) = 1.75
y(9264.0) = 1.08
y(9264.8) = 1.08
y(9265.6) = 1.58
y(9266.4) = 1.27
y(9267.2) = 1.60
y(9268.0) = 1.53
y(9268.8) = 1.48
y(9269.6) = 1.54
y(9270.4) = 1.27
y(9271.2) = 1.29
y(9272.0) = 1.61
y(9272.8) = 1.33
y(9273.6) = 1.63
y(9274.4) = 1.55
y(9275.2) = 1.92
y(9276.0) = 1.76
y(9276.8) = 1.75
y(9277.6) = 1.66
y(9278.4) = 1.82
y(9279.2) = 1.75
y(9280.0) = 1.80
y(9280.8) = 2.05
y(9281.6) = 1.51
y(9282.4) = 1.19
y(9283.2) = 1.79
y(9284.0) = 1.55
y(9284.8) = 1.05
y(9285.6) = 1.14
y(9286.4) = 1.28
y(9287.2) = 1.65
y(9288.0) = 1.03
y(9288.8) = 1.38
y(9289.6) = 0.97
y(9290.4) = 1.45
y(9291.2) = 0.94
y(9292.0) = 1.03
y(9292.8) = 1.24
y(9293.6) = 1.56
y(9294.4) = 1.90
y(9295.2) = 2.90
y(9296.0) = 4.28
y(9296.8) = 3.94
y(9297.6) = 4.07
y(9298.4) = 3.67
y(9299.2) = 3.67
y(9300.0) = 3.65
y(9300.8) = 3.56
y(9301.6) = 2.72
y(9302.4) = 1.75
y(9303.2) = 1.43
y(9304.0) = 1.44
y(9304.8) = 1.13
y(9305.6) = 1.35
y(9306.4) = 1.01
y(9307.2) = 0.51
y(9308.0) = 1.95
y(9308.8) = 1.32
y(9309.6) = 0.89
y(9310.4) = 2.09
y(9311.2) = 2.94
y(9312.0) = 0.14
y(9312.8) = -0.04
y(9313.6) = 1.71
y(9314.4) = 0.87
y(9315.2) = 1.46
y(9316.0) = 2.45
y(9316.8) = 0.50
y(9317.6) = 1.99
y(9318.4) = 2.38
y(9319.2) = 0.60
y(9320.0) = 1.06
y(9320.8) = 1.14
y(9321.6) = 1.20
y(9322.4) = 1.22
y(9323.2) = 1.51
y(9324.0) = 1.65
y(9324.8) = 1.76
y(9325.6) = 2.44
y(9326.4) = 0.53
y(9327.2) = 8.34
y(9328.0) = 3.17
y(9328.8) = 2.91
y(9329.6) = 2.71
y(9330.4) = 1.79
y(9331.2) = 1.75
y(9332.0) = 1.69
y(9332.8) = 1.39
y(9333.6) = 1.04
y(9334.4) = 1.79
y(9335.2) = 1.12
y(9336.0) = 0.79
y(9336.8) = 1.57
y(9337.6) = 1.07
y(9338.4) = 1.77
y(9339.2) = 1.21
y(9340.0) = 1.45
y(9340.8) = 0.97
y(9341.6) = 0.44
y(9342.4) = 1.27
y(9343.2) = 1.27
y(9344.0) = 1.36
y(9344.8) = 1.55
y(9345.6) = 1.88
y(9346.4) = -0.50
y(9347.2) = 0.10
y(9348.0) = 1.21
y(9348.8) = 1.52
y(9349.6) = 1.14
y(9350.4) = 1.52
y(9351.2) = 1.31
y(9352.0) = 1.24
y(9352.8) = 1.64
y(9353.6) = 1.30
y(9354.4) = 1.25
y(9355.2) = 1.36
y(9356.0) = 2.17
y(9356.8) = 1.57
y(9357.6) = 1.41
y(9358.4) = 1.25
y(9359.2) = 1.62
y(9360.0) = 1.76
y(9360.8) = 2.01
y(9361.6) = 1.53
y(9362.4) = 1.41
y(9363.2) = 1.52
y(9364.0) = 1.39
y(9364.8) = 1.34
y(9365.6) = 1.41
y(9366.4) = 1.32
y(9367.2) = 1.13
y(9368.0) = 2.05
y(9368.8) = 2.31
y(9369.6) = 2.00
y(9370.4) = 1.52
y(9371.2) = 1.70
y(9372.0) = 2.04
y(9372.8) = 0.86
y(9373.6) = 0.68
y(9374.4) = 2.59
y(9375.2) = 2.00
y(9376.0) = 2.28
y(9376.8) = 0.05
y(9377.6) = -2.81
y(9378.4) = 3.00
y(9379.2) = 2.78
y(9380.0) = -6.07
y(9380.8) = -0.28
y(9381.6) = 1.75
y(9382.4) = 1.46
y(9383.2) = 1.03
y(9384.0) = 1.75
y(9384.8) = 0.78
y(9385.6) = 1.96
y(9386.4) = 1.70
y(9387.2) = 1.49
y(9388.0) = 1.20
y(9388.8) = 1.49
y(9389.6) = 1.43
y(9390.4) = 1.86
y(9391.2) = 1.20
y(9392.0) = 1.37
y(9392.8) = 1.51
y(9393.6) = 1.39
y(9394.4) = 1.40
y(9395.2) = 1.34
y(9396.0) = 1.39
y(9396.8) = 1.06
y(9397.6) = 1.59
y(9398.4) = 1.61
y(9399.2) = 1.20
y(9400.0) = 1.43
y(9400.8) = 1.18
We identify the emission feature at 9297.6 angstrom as H-alpha 6563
